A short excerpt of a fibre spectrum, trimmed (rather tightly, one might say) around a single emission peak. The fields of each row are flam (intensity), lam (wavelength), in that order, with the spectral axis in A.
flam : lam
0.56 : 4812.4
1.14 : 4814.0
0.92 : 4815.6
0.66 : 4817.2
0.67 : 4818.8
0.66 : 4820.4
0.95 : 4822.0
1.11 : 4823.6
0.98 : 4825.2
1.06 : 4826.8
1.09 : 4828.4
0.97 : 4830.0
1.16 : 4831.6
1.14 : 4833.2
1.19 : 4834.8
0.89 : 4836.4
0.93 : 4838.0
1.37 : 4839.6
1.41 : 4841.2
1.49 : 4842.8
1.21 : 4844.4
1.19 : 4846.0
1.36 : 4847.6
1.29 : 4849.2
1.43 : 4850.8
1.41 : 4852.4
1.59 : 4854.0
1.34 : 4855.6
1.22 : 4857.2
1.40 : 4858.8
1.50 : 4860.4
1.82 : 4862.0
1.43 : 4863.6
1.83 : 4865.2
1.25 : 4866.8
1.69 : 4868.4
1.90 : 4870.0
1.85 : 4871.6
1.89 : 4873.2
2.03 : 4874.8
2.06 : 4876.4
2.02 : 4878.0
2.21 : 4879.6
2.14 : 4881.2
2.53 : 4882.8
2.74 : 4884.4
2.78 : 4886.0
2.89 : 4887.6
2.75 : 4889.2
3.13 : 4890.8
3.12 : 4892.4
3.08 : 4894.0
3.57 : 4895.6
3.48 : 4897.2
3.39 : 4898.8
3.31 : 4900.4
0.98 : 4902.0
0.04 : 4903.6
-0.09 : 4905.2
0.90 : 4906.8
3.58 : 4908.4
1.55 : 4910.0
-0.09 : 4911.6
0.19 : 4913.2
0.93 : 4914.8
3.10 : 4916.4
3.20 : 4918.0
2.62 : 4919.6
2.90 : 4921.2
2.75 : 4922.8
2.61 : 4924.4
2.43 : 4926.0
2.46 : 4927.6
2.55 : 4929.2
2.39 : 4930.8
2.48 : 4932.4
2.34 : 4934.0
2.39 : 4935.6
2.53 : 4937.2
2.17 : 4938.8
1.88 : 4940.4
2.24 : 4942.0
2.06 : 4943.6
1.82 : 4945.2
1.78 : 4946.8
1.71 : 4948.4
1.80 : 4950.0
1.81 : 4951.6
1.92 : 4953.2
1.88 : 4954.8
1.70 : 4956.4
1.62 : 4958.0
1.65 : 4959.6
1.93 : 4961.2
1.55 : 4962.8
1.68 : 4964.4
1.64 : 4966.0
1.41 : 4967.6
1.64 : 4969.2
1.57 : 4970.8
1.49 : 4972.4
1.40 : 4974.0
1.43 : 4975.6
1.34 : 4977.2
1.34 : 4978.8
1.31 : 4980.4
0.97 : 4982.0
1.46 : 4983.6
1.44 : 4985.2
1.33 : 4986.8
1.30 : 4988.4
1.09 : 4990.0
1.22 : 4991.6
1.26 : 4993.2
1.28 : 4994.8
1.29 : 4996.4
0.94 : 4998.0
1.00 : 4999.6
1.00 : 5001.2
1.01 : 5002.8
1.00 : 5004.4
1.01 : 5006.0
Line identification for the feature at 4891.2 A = C IV 1549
